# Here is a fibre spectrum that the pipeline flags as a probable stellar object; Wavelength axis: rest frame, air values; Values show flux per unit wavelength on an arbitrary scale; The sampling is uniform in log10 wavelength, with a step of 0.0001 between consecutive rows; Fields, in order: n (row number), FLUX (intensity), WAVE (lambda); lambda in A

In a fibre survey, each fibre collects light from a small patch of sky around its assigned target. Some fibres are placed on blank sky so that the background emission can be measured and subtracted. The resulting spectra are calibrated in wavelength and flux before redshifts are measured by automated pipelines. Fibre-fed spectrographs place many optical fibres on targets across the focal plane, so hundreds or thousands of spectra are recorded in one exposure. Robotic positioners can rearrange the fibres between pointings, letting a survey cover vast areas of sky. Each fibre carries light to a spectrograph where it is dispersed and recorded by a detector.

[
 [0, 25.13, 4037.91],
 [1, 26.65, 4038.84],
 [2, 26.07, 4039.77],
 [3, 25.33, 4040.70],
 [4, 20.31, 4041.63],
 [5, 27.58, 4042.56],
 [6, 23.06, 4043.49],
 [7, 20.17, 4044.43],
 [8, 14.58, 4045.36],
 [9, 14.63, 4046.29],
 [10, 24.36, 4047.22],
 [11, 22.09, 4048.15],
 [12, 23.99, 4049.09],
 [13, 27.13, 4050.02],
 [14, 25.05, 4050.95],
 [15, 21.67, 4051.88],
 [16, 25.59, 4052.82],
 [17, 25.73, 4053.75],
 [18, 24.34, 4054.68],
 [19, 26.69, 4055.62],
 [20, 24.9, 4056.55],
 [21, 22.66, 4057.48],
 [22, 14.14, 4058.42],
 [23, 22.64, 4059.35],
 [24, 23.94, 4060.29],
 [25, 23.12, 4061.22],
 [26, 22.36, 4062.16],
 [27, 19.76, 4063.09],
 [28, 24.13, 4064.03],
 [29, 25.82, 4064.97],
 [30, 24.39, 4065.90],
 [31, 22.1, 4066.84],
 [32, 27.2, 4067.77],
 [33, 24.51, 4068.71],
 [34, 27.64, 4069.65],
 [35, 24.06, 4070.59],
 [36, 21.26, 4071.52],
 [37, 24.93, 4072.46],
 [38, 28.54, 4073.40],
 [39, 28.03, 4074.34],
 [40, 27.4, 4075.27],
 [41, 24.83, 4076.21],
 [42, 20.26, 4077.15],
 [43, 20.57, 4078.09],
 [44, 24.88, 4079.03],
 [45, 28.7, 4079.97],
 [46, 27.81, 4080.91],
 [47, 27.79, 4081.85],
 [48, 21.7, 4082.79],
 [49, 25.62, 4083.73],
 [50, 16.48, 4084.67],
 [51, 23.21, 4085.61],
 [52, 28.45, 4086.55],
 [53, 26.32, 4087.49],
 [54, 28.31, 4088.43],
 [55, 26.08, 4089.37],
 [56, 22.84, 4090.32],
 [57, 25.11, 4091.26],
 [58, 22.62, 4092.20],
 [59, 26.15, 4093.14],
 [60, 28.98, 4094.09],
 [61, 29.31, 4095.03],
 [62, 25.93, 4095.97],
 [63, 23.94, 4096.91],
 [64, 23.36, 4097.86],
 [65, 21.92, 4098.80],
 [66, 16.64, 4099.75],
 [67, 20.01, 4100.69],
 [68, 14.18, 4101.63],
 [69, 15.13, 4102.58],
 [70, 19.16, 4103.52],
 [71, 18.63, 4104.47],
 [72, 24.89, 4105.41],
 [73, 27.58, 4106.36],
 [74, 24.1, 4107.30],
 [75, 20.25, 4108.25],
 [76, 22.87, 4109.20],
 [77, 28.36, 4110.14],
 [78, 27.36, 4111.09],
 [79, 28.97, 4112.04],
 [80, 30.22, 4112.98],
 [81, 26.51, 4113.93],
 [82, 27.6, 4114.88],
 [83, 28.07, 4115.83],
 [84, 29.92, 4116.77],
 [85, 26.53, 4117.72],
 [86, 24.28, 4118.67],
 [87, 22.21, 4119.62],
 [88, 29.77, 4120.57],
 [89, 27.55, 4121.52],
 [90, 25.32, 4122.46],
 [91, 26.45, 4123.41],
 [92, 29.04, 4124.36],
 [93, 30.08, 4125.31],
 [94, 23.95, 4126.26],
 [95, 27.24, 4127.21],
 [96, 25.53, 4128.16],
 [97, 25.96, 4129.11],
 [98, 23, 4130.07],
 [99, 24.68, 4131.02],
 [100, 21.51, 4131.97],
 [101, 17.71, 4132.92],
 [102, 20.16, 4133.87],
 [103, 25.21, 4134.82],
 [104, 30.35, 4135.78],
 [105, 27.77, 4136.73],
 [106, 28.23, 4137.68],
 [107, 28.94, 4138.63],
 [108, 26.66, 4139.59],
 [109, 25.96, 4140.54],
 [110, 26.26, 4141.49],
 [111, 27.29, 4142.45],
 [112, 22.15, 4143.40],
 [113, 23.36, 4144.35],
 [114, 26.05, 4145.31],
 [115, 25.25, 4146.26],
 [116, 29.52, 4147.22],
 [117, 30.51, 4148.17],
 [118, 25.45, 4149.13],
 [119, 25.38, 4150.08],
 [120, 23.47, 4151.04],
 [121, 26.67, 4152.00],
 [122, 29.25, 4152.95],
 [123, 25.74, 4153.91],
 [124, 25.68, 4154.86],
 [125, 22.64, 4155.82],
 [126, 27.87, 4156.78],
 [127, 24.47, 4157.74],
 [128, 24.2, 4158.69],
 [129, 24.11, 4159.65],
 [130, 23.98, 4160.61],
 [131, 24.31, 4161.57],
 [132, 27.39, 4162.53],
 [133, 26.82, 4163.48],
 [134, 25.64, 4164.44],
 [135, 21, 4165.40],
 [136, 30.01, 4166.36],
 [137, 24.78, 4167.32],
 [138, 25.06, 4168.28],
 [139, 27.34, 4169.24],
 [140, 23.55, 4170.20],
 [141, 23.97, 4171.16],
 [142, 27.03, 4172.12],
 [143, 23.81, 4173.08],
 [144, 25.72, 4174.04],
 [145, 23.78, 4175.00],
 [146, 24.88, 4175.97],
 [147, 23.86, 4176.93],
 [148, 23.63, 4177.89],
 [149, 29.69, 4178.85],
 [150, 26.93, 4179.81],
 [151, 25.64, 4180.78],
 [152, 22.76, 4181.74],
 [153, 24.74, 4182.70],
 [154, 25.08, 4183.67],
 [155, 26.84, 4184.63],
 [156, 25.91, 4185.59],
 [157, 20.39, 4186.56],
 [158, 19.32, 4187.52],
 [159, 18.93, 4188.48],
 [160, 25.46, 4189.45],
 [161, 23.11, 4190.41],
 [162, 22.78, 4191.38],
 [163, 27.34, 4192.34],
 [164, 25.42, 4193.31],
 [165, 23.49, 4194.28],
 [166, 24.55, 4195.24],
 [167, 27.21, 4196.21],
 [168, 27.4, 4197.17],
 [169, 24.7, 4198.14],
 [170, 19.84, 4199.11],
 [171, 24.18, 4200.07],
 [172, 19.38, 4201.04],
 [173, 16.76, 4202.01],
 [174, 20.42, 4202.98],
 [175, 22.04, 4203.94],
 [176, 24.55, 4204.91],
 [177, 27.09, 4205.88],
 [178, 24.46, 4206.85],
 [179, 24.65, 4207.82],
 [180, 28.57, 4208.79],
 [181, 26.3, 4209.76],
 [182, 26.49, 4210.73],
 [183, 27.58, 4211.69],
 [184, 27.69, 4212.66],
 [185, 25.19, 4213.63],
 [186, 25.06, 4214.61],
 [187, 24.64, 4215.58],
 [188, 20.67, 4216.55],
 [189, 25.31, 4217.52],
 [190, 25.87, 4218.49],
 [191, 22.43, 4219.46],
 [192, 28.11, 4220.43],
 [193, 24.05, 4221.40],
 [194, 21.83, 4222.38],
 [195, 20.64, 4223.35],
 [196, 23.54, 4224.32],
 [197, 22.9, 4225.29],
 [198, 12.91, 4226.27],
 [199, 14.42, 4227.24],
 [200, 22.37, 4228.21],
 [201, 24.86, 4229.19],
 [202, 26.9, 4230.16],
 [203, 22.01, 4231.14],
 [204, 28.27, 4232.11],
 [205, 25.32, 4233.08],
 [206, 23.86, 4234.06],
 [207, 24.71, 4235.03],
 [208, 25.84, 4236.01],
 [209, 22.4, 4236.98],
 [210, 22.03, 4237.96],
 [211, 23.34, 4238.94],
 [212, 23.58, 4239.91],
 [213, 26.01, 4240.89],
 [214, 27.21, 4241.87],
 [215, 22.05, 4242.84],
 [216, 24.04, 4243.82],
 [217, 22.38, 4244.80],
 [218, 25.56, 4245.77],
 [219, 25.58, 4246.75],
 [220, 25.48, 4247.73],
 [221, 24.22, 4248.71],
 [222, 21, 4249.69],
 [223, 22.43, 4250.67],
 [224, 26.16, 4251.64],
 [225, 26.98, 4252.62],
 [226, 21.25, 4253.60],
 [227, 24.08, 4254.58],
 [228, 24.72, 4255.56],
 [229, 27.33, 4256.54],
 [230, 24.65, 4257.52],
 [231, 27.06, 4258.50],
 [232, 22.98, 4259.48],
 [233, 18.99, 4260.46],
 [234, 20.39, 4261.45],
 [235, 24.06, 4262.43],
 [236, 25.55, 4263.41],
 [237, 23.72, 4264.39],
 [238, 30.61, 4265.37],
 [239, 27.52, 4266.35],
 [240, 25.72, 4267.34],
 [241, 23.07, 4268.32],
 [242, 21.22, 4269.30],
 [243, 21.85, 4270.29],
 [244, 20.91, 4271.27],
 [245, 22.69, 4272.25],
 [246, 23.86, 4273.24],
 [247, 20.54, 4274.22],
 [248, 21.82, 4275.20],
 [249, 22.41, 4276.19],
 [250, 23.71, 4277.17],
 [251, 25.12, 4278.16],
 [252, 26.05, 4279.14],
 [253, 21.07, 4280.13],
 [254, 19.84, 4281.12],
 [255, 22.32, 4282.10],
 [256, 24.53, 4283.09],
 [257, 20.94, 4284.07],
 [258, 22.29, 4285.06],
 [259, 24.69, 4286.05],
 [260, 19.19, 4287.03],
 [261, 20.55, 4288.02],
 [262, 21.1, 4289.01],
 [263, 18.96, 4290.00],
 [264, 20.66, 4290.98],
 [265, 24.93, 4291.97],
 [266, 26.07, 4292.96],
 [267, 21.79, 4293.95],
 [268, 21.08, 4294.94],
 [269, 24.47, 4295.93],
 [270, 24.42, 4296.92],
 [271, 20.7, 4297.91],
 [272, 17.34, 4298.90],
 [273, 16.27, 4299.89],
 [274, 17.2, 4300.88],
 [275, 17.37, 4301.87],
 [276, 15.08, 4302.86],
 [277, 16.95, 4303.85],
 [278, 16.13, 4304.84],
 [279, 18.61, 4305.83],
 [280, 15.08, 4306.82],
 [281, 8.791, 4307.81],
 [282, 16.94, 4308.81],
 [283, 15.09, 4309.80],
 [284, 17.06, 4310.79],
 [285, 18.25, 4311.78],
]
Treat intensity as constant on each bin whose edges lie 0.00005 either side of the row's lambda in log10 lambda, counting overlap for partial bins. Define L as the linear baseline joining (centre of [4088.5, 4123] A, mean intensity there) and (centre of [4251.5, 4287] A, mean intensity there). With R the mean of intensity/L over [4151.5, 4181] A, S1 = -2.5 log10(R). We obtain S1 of -0.06 mag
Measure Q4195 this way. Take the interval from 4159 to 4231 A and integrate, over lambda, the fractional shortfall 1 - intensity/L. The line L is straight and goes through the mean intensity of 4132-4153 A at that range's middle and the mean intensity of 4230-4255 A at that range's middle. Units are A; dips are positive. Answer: 2.5 A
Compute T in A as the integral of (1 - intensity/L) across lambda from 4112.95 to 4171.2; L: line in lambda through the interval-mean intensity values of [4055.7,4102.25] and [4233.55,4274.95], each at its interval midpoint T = -4.6 A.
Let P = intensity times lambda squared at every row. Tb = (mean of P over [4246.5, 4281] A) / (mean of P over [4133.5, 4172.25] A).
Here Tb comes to 1.0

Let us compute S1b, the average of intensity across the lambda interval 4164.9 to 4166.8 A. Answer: 25.4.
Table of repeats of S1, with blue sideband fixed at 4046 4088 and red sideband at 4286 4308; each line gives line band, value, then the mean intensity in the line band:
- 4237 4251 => -0.16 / 23.9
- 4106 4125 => -0.16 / 26.7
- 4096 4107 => 0.13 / 20.8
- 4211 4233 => -0.13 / 23.6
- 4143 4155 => -0.16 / 26.1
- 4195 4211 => -0.13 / 24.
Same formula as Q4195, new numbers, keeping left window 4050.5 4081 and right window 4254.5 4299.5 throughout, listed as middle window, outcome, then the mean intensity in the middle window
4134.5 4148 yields -1.70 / 26.7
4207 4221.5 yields -1.37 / 25.5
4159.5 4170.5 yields -0.83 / 25.4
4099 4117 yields 0.25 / 23.6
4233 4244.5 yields -0.47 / 24.1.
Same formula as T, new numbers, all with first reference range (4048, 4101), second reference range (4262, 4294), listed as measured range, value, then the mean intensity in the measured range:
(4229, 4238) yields -0.55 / 24.7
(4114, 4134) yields -1.39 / 25.7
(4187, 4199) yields -0.22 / 24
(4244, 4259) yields -0.90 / 24.6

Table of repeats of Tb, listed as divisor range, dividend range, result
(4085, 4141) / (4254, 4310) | 0.94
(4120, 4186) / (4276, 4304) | 0.89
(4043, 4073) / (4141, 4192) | 1.14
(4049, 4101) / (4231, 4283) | 1.07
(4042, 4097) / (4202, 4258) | 1.07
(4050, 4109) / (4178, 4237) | 1.07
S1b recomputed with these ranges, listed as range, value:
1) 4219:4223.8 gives 23.4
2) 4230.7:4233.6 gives 25.3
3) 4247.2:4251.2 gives 23.4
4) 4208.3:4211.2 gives 27.1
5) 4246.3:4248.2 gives 25.5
